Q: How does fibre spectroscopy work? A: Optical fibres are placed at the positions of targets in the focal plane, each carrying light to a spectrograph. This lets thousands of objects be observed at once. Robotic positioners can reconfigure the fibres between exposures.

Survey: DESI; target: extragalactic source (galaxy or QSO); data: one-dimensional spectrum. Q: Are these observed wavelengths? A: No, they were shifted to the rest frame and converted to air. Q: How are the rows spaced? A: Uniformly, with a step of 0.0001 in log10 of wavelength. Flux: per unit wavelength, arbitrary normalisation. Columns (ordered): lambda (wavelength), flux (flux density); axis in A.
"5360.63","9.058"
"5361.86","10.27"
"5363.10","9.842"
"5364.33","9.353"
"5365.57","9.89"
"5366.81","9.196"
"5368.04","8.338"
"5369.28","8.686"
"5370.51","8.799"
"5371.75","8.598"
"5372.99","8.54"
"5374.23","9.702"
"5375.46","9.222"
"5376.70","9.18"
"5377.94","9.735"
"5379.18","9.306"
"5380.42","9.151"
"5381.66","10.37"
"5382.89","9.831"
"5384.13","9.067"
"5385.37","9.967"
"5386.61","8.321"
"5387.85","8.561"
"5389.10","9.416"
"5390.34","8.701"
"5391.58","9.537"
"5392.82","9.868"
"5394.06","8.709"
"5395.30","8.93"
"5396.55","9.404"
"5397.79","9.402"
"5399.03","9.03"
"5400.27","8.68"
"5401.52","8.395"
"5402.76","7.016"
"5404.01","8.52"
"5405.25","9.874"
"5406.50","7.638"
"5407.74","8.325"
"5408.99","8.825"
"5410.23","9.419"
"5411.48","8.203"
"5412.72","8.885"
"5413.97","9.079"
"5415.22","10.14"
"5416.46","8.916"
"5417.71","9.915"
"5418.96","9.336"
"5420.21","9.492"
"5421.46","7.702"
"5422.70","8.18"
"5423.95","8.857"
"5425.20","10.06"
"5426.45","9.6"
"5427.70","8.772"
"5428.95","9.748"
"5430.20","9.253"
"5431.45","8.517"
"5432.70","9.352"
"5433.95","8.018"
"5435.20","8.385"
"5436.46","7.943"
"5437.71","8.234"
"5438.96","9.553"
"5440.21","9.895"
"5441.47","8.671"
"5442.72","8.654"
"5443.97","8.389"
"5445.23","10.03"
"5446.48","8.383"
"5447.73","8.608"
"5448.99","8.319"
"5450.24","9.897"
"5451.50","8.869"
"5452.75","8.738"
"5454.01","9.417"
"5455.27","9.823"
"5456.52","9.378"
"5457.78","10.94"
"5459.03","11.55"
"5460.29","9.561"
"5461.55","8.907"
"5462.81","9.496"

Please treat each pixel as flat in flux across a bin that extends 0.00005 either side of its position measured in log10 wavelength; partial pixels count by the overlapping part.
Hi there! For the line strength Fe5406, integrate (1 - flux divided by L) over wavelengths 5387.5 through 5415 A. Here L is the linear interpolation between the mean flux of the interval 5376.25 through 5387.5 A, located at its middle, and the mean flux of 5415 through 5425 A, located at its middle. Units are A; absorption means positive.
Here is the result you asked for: 1.1 A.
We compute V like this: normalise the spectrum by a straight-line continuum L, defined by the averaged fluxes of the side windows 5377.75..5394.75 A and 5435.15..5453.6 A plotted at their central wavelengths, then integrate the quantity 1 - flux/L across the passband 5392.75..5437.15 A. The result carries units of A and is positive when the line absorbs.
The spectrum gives 0.98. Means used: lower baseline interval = 9.31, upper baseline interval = 8.86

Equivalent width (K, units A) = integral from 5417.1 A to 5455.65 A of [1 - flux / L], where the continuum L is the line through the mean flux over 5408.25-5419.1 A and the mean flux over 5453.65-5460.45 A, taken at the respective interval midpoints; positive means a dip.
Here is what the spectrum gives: 2.8 A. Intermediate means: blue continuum 9.17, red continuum 10.2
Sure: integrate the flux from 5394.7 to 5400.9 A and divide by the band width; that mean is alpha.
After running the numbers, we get 9.08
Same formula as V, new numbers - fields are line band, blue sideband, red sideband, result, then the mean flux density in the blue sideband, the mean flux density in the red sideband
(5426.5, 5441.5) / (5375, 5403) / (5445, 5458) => 0.51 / 9.15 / 9.24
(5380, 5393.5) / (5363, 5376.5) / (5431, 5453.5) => -0.49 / 9.08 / 8.81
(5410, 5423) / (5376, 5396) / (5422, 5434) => 0.15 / 9.29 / 9.08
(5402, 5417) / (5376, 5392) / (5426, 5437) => 0.53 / 9.31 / 8.83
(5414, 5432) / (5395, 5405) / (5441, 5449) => -0.92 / 8.71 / 8.76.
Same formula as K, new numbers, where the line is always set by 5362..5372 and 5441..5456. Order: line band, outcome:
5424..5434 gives -0.20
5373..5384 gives -0.42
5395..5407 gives 0.52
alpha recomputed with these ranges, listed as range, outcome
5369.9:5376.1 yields 8.97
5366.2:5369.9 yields 8.76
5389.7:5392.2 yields 9.13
